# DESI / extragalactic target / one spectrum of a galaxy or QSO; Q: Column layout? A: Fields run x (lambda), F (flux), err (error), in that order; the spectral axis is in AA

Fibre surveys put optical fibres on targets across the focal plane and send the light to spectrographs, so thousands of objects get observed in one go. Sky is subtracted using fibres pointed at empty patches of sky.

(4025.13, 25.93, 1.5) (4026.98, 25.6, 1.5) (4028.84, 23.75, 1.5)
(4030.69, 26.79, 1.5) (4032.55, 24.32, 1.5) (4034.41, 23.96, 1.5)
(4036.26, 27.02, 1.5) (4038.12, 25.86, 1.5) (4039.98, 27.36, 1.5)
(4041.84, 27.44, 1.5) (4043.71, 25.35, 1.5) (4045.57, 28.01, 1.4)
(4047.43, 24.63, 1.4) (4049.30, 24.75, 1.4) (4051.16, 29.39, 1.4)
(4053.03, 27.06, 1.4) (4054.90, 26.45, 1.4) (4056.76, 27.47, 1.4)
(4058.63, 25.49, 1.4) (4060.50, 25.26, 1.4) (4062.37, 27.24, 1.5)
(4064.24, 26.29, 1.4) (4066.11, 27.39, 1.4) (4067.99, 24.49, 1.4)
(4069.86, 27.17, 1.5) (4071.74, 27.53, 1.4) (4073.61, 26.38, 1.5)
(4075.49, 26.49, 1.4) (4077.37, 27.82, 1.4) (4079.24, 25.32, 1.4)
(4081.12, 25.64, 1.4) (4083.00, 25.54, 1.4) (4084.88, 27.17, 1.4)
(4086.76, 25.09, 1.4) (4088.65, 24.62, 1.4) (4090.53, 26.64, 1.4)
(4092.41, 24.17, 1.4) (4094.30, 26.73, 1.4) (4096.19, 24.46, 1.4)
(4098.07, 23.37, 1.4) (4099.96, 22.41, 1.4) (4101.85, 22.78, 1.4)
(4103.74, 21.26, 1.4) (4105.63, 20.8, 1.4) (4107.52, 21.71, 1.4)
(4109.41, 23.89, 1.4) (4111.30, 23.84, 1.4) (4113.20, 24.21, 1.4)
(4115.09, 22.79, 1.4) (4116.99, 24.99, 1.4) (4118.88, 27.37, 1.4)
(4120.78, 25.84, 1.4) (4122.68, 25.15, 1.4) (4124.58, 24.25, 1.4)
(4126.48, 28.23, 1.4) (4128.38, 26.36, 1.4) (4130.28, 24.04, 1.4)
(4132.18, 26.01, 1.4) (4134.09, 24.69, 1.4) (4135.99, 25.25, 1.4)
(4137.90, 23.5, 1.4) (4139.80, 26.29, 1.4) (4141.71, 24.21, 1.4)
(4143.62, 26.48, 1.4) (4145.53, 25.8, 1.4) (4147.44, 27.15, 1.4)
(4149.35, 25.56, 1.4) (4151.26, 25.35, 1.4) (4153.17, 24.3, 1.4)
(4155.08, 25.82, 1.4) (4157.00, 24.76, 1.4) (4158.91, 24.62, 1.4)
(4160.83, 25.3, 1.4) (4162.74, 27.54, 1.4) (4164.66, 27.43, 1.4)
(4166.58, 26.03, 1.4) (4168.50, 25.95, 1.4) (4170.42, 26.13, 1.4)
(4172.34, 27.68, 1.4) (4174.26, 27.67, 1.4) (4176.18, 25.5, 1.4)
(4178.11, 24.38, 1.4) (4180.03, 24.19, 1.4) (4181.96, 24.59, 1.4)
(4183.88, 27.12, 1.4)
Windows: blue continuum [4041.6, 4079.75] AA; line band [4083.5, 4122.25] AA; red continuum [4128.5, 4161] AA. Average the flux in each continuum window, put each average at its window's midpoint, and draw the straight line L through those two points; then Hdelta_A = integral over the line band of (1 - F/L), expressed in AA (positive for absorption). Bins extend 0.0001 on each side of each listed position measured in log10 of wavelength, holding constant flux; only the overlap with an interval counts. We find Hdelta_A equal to 2.5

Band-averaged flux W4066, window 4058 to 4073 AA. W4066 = 26.4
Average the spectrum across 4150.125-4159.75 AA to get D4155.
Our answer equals 25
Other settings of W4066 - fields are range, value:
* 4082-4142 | 24.6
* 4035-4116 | 25.4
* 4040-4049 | 26.3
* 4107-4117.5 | 23.6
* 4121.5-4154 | 25.5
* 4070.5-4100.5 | 25.6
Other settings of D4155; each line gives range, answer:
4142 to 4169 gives 25.8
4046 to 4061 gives 26.4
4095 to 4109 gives 22.5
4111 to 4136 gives 25.2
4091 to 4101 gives 24.3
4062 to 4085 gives 26.5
